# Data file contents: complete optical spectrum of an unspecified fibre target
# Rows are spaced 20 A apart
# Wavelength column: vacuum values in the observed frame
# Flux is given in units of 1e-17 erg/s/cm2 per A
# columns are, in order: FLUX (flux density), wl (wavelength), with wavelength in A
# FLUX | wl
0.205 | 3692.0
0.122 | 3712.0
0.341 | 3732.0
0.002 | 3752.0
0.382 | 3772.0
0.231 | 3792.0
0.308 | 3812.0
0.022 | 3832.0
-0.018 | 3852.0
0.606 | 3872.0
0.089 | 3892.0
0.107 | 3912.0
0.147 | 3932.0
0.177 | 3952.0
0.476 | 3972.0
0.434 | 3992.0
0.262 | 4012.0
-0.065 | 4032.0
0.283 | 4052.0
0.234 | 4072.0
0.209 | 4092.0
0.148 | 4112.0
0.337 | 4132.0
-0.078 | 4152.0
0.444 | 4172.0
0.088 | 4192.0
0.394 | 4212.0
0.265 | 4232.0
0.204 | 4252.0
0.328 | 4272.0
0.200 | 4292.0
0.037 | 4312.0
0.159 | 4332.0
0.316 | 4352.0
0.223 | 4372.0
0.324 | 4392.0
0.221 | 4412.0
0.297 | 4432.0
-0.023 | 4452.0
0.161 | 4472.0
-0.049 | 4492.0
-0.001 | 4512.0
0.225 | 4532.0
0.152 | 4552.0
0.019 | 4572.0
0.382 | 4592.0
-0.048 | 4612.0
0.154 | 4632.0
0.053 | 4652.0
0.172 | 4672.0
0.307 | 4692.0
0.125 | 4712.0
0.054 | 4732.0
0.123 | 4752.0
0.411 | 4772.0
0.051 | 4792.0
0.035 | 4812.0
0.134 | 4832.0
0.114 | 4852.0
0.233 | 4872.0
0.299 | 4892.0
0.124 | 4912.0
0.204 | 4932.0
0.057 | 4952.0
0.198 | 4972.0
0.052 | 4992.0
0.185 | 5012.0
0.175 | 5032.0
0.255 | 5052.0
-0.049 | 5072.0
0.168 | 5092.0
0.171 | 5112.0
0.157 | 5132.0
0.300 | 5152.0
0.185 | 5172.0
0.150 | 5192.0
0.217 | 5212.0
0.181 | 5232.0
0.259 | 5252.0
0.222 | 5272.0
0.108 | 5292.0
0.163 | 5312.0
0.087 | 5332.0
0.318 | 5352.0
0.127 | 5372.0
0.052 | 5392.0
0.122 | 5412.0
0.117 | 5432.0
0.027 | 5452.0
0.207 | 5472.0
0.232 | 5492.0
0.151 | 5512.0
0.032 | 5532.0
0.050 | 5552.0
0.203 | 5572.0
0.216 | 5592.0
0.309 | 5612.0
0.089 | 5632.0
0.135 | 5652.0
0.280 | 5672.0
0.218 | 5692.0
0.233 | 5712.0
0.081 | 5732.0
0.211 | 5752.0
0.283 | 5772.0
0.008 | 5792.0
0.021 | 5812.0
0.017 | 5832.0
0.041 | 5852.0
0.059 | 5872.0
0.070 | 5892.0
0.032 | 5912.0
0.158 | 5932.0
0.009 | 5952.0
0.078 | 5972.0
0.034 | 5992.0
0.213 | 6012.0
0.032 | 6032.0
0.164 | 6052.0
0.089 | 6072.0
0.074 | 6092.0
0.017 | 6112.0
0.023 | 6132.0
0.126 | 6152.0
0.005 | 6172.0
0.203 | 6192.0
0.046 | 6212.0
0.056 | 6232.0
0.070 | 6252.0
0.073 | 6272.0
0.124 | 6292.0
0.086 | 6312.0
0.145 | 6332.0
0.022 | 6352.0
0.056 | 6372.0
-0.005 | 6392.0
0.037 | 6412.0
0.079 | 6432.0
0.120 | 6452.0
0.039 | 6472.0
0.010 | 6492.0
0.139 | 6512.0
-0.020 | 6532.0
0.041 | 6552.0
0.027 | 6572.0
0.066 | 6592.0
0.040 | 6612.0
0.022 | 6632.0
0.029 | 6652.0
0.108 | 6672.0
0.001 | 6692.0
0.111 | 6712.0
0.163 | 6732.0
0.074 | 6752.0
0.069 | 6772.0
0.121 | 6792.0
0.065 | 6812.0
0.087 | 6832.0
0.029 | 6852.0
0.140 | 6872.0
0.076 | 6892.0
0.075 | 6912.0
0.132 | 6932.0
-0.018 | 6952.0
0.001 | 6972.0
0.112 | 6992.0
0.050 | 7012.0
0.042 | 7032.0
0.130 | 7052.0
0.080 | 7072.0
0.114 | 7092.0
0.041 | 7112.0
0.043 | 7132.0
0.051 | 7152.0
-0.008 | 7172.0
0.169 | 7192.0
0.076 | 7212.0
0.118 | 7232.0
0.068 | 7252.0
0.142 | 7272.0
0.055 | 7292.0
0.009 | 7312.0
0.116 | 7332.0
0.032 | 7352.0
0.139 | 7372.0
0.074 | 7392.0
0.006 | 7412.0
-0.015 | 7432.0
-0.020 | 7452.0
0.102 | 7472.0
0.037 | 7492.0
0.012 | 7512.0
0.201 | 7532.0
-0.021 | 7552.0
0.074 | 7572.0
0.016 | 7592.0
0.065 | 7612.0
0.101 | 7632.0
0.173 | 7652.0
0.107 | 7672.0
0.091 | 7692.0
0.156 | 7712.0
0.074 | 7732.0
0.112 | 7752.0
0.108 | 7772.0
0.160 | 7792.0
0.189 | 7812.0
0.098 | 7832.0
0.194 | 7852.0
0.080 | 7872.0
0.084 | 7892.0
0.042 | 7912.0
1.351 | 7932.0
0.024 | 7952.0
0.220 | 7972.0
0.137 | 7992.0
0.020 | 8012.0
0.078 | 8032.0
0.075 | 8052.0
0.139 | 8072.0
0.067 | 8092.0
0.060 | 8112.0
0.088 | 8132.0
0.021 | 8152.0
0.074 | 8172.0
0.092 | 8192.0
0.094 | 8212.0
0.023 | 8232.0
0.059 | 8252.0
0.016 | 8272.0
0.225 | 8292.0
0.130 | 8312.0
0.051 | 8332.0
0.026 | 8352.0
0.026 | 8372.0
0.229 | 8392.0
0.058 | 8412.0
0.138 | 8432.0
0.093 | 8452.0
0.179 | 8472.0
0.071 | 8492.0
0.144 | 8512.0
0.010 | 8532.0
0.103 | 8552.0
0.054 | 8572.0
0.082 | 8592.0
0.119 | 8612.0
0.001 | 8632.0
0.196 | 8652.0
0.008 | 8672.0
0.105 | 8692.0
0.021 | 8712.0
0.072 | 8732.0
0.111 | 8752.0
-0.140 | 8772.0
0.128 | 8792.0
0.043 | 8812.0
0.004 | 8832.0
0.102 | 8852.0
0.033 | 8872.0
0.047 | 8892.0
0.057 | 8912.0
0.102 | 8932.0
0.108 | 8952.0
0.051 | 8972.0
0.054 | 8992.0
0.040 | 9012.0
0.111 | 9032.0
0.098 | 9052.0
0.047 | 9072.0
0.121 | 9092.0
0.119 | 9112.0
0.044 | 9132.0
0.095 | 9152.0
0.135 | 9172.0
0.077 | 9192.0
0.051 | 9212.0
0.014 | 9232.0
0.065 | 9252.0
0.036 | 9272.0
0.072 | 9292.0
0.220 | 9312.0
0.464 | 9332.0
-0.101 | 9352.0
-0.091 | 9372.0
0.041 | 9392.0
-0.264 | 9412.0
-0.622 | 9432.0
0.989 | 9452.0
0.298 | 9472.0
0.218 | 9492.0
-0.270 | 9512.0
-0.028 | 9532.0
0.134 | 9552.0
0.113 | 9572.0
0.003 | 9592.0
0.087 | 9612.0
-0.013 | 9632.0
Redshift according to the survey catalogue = 0.584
